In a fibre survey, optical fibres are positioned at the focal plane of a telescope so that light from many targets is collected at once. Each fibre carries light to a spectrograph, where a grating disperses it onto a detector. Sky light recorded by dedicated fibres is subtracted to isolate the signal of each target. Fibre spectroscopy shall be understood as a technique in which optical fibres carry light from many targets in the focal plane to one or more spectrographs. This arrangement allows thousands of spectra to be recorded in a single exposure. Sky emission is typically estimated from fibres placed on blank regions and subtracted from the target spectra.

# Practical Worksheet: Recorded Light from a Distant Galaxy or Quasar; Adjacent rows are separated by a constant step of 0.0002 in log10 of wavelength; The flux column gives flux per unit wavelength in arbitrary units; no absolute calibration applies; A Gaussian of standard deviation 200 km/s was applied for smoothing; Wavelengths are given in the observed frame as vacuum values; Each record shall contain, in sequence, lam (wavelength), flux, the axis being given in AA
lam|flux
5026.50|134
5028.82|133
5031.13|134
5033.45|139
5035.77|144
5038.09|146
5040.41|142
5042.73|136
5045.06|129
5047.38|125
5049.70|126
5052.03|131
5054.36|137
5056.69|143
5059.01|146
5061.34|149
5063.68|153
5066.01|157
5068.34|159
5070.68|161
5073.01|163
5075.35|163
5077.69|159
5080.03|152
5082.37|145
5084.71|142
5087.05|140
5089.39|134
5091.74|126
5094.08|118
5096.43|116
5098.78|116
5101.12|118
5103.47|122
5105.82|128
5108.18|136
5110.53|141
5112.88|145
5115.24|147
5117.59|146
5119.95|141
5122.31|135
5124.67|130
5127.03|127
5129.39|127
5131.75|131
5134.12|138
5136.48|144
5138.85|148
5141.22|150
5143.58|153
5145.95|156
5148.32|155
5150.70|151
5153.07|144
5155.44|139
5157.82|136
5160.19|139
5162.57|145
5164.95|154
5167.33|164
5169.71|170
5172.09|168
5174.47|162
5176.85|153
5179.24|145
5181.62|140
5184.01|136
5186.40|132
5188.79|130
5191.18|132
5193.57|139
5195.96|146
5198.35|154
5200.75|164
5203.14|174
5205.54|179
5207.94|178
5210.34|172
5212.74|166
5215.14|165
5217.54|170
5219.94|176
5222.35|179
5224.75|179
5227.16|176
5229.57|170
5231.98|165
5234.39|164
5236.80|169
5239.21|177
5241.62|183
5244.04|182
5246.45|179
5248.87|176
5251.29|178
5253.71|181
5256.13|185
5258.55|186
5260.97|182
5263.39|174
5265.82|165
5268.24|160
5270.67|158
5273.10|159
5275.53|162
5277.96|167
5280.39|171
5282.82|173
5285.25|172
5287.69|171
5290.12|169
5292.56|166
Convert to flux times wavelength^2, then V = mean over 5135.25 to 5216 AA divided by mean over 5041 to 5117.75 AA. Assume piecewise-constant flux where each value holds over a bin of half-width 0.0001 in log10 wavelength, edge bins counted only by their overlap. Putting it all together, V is 1.1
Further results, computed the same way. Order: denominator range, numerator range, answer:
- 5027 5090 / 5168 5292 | 1.23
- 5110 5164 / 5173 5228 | 1.14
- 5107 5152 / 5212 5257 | 1.28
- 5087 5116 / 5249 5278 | 1.42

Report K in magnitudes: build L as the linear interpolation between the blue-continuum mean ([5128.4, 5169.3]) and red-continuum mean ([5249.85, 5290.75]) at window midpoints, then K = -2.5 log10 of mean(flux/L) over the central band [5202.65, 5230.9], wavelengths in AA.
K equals -0.09 mag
